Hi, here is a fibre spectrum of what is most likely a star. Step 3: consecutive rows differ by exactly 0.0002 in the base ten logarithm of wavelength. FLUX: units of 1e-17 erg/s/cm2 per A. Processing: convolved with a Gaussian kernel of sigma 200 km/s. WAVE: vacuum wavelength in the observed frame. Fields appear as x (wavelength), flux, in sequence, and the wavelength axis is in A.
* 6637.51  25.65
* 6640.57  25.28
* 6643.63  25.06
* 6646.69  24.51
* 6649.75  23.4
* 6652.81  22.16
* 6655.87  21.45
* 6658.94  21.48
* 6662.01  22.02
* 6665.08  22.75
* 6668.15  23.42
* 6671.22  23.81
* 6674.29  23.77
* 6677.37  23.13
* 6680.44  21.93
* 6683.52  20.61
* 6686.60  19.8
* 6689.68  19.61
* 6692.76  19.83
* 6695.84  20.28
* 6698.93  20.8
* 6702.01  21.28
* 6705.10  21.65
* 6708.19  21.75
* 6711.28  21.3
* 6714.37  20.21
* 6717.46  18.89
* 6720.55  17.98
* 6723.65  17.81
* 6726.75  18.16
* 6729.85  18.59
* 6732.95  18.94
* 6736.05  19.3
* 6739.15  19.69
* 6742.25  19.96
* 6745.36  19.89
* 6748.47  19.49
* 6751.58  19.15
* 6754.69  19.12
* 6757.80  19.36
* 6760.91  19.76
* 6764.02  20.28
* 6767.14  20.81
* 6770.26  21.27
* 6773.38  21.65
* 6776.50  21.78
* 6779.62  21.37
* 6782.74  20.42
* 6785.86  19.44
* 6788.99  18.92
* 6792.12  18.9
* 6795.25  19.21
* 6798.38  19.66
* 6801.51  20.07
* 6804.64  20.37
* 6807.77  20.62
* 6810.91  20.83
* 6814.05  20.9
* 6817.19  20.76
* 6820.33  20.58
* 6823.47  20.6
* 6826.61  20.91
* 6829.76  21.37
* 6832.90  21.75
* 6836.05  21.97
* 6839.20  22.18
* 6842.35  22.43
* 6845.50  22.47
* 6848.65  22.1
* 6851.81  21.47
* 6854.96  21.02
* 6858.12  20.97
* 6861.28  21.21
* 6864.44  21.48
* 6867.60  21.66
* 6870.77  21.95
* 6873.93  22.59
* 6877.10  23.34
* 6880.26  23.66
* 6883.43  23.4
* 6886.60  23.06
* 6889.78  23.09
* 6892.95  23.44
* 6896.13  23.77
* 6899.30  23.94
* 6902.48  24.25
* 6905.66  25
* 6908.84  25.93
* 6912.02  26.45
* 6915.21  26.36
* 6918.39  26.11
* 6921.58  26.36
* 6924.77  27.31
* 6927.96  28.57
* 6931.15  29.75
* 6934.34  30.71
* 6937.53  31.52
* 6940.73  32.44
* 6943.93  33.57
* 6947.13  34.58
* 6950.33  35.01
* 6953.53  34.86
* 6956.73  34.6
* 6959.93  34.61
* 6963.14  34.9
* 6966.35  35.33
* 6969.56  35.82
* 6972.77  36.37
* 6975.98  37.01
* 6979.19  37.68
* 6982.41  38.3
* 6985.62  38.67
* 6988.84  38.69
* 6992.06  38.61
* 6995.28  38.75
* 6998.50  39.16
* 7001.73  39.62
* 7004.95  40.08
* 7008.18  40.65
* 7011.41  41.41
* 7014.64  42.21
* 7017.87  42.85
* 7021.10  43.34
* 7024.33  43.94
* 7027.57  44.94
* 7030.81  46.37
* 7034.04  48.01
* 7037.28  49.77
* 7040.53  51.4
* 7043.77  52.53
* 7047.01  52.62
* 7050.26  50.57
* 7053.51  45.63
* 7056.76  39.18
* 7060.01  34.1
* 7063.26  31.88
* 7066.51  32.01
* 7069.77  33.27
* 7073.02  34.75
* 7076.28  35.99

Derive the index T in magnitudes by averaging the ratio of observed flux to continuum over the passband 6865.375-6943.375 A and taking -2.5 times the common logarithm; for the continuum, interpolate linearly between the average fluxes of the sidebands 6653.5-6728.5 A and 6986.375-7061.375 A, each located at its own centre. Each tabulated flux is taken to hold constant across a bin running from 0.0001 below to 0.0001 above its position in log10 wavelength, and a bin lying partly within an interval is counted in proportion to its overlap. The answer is 0.35 mag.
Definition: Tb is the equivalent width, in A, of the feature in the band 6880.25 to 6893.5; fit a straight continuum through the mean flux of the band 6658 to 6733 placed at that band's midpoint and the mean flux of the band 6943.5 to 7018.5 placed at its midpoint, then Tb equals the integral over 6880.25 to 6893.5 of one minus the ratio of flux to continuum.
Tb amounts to 3.6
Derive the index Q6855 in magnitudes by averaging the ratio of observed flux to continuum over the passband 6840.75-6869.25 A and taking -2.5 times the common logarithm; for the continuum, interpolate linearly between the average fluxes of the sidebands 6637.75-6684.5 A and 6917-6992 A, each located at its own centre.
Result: 0.359 mag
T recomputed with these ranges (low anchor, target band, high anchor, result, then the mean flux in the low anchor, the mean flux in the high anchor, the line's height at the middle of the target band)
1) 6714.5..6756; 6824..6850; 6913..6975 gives 0.16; 19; 32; 25.4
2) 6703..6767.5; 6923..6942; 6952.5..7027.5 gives 0.15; 19.6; 38.8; 34.4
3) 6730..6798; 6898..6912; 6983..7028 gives 0.27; 19.9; 40.8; 32.1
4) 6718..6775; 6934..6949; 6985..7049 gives 0.13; 19.5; 43.8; 37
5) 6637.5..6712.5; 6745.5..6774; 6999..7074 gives 0.32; 22.2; 42.7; 27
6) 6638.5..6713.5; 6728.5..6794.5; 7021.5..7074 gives 0.33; 22.1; 43.3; 27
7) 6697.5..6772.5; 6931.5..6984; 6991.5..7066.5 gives 0.09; 19.8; 43.2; 37.5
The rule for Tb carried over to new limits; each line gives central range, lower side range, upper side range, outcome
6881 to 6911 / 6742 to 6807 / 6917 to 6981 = 5.15 A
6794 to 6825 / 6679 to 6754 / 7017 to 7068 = 7.48 A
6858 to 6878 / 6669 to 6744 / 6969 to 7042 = 6.23 A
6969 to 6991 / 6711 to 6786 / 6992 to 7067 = 0.81 A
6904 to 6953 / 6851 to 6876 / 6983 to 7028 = 1.65 A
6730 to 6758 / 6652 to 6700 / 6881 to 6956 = 4.80 A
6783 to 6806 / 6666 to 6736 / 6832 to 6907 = 2.28 A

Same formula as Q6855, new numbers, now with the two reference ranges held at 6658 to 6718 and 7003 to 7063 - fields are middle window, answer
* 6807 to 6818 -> 0.39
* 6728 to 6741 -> 0.27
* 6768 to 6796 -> 0.34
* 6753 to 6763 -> 0.32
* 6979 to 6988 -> 0.08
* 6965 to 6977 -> 0.12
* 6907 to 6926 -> 0.36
